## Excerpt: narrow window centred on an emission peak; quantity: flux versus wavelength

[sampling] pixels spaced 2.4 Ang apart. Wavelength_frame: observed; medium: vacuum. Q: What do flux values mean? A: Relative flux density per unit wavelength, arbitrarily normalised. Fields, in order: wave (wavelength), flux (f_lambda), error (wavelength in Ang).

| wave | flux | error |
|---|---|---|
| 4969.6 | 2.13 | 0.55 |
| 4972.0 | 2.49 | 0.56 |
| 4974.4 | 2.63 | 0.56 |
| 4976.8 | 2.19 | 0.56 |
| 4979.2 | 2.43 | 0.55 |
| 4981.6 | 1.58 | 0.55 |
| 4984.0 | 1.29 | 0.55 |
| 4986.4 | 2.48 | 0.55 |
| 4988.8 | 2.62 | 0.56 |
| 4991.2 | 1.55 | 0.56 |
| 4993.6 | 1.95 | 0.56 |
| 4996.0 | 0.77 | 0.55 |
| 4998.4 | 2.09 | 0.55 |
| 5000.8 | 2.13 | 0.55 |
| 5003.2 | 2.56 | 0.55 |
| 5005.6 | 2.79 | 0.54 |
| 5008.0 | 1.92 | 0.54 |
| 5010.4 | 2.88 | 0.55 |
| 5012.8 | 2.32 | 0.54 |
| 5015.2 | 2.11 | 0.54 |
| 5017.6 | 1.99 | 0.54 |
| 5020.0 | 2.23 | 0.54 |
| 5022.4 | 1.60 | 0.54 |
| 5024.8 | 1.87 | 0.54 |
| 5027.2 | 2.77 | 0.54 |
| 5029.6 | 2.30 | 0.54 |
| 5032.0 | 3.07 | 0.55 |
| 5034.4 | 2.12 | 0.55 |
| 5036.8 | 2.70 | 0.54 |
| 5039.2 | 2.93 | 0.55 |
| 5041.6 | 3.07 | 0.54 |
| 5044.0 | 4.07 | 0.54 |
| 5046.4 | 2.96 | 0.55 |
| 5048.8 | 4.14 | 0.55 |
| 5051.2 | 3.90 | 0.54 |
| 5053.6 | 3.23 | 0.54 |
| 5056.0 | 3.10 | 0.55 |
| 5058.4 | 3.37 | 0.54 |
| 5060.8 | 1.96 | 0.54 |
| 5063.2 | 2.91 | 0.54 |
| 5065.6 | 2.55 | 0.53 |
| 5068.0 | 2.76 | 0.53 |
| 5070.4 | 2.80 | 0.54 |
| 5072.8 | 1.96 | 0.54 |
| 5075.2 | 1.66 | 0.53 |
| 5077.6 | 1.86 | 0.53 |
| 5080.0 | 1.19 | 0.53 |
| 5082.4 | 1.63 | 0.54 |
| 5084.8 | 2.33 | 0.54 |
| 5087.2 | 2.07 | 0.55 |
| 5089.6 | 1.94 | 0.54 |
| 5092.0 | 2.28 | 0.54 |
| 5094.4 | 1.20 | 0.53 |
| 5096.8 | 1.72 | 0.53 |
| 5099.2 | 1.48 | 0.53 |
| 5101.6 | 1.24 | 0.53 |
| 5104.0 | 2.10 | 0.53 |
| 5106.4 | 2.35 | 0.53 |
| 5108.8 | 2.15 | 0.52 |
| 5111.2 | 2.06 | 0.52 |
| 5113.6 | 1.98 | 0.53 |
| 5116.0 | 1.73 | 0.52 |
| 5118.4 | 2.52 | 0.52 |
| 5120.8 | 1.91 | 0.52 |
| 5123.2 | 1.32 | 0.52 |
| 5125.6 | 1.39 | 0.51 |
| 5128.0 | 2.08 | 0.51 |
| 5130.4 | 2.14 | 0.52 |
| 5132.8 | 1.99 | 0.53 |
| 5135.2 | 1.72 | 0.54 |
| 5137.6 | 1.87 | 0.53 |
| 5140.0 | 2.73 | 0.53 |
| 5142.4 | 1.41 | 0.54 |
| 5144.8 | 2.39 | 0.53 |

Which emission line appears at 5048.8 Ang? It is C III]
